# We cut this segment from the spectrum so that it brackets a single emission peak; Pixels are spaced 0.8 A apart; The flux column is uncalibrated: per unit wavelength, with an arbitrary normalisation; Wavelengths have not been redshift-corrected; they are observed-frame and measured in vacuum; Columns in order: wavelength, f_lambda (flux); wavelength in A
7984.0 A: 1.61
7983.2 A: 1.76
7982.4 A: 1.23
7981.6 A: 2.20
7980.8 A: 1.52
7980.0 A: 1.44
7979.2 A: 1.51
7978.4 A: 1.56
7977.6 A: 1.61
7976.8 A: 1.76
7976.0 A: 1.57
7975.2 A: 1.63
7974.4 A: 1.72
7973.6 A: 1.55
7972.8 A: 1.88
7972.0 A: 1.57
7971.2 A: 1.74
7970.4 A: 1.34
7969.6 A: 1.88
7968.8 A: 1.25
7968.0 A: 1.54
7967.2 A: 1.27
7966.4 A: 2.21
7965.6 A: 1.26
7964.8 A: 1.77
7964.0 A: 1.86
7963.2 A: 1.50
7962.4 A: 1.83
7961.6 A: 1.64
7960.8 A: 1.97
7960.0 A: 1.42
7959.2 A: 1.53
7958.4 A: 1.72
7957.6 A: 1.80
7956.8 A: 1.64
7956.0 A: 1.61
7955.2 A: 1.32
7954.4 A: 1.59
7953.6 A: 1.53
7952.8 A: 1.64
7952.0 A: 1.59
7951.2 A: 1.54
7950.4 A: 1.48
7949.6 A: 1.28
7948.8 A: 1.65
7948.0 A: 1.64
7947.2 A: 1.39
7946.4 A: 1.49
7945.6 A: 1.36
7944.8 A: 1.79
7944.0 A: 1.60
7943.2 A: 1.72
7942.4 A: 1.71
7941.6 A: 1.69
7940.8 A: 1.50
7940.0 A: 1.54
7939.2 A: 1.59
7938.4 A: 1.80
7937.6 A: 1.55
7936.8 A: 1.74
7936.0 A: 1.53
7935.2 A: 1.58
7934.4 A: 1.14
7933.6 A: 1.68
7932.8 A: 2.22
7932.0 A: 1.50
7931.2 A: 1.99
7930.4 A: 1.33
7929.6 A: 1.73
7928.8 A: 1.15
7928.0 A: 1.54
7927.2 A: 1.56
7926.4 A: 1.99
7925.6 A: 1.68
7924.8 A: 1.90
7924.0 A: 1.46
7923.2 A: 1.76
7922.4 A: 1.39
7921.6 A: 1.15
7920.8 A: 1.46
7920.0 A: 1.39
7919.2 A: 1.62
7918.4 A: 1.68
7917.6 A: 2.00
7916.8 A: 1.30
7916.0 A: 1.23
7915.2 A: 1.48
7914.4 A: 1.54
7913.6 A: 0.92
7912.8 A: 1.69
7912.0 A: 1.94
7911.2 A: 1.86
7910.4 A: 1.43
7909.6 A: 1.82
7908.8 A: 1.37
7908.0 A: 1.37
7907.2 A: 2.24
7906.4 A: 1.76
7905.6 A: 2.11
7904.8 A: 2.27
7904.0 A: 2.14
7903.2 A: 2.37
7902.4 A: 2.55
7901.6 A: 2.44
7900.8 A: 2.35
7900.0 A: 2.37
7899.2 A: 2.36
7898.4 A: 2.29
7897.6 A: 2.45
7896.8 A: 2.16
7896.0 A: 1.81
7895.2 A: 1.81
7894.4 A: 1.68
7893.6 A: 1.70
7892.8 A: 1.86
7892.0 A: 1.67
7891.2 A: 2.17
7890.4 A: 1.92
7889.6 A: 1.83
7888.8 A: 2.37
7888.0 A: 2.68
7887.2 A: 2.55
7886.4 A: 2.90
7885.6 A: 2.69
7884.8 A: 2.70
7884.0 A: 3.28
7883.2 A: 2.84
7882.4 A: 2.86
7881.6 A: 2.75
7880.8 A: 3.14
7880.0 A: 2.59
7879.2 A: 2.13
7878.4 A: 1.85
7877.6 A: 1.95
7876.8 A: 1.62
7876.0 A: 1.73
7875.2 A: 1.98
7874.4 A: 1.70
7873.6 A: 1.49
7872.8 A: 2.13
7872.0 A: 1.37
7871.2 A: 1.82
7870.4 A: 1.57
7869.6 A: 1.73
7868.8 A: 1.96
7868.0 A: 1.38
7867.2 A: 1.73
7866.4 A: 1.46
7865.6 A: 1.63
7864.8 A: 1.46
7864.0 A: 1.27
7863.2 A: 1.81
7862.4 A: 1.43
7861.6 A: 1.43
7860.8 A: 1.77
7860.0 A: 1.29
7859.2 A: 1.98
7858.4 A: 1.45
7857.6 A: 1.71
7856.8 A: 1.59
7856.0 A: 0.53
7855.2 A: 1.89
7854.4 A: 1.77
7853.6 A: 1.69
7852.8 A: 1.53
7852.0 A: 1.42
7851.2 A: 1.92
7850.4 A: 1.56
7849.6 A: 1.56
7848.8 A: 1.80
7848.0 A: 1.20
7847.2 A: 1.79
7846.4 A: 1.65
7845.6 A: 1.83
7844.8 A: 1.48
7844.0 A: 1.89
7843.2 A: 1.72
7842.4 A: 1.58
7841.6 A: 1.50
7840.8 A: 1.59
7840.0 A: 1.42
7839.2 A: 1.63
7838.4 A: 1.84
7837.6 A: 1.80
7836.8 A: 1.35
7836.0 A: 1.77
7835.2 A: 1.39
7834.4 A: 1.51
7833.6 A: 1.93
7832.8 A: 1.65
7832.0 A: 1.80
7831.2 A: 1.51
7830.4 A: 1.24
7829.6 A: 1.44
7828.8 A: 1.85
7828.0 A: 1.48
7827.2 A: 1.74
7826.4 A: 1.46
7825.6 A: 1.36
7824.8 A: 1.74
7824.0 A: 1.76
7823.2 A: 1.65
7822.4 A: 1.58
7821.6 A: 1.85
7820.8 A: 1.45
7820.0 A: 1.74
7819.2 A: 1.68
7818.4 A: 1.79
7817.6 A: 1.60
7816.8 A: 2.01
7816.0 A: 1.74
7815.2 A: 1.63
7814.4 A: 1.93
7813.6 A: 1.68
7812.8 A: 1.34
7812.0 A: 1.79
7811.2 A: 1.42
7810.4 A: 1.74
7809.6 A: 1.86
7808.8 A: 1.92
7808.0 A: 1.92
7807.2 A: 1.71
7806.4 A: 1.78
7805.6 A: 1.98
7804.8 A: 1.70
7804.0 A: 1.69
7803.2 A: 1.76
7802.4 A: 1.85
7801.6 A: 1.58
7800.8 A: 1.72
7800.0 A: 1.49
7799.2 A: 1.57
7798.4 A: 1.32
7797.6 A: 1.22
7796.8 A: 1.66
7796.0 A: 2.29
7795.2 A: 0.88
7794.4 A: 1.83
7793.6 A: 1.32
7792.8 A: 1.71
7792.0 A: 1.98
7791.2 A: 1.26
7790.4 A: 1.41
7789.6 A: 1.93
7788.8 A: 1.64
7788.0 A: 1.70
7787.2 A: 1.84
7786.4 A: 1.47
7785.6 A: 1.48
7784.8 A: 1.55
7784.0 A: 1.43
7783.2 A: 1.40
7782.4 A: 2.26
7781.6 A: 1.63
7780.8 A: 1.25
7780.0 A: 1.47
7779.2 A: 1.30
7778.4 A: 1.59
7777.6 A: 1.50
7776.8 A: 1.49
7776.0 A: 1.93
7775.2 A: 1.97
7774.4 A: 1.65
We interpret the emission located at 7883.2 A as [S II] 6716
